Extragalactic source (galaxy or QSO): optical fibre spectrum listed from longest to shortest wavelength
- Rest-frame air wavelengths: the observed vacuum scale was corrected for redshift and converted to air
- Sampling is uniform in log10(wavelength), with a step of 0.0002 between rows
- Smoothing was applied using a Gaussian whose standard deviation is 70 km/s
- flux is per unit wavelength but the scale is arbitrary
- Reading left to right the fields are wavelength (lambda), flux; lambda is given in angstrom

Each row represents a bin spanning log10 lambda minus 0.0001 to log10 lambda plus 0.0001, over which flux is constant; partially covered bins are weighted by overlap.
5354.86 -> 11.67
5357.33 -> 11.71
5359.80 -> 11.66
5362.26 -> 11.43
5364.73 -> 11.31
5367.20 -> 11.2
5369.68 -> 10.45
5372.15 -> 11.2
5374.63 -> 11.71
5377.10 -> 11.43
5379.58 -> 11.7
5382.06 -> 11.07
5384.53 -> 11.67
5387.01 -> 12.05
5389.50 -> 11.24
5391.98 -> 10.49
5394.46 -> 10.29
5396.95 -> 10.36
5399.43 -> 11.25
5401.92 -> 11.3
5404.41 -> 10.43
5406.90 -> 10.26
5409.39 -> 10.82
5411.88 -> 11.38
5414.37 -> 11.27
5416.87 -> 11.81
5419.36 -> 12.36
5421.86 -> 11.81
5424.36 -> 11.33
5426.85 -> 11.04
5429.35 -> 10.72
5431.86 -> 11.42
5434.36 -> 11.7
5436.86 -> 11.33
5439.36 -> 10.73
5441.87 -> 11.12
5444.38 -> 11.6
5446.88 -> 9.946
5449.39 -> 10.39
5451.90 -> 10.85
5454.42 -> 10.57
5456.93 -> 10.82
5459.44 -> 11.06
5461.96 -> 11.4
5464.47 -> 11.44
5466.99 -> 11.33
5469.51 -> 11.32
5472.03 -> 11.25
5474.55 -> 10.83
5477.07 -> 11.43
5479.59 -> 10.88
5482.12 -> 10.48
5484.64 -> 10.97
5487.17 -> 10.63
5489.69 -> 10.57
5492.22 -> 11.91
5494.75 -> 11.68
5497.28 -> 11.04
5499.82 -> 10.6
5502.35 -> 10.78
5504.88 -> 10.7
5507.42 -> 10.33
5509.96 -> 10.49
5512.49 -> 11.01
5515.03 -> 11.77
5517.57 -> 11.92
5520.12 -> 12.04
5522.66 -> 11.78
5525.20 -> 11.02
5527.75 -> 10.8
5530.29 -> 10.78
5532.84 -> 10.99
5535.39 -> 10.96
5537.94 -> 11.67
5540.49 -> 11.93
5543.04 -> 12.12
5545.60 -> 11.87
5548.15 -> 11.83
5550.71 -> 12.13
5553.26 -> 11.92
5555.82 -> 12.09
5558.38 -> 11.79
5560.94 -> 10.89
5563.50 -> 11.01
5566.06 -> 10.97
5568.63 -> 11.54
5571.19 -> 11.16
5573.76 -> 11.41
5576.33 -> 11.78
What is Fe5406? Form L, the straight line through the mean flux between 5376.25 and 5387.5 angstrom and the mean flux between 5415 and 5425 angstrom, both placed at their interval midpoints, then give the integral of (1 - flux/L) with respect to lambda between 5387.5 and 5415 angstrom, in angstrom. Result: 2.0 angstrom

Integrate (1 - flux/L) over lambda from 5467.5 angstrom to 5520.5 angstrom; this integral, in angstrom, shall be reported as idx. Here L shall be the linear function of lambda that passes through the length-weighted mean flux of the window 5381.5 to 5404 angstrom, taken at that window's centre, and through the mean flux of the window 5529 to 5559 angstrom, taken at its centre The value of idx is 1.9 angstrom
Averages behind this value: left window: 11.1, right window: 11.7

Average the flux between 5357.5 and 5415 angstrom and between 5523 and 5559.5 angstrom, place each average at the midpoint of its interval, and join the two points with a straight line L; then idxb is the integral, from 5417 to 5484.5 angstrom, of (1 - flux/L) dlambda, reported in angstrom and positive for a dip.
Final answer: 1.1 angstrom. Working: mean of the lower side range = 11.1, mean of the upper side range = 11.6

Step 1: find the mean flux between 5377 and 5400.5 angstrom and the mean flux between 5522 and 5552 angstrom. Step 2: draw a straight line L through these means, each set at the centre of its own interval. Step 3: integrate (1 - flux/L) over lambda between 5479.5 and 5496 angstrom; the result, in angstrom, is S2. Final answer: 0.5 angstrom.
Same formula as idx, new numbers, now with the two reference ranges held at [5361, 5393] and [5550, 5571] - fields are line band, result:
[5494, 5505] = 0.5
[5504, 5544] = 0.7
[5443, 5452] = 0.6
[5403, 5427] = 0.2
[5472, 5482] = 0.4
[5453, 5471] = 0.4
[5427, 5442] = 0.3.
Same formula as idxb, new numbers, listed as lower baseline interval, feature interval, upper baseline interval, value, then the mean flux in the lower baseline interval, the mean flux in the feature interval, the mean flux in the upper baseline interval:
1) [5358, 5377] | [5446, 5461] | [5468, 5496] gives 0.7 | 11.3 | 10.6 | 11.1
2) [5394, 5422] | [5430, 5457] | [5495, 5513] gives 0.1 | 11.1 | 10.9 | 10.8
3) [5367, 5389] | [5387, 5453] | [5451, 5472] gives 1.0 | 11.4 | 11.1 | 11.1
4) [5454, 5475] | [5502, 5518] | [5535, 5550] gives 0.8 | 11.1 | 11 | 11.8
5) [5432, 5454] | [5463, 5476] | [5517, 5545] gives -0.1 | 11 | 11.2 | 11.5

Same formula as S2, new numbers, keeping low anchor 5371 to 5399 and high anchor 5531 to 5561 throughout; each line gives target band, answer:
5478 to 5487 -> 0.6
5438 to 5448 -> 0.5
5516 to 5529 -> 0.1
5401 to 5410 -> 0.5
